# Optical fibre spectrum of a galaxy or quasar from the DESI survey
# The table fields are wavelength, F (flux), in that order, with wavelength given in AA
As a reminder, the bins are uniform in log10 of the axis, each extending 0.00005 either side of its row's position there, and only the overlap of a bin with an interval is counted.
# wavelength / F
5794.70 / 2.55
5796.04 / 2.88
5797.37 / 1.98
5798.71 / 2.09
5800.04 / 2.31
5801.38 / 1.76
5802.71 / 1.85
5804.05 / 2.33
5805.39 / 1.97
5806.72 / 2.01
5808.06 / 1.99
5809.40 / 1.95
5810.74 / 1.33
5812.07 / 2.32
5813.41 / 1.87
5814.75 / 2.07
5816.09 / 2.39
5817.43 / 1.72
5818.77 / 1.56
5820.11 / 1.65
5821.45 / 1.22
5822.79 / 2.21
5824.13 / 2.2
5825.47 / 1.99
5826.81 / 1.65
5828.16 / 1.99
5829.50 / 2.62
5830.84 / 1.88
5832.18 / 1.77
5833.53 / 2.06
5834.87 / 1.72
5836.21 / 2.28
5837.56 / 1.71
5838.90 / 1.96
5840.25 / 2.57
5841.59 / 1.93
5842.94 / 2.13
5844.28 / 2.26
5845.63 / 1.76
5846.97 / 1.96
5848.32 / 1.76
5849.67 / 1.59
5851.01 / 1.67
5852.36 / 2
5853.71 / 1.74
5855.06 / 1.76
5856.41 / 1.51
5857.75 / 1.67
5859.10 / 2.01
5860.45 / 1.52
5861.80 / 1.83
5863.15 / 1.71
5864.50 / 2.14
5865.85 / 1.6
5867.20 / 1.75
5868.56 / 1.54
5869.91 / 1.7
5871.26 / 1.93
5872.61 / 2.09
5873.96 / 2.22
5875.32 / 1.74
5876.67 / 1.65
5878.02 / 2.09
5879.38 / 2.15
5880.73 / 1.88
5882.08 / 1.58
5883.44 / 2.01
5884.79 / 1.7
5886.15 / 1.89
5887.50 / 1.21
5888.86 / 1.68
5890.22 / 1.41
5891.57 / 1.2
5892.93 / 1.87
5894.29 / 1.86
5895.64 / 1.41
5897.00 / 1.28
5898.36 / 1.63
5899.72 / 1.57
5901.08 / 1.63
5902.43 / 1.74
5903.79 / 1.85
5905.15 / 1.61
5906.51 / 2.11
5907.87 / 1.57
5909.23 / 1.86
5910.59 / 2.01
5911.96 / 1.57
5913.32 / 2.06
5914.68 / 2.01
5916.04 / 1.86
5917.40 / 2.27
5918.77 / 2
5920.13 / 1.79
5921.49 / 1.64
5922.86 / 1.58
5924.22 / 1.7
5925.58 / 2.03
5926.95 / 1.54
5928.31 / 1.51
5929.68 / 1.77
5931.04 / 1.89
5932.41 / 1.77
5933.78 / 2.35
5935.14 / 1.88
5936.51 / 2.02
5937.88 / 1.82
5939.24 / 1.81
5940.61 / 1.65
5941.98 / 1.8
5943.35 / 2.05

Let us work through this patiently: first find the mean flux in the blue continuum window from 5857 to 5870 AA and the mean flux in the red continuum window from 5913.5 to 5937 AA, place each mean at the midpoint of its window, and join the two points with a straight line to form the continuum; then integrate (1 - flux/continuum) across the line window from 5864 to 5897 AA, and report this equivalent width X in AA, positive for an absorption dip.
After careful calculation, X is 0.5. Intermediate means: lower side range 1.75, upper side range 1.86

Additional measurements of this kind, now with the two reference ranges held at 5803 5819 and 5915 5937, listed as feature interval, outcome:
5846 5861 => 1.4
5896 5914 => 1.4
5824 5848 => -0.9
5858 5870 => 1.0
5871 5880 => -0.4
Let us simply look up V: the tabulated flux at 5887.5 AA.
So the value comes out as 1.21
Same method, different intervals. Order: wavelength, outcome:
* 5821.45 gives 1.22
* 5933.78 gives 2.35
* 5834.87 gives 1.72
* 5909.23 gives 1.86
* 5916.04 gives 1.86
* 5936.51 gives 2.02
